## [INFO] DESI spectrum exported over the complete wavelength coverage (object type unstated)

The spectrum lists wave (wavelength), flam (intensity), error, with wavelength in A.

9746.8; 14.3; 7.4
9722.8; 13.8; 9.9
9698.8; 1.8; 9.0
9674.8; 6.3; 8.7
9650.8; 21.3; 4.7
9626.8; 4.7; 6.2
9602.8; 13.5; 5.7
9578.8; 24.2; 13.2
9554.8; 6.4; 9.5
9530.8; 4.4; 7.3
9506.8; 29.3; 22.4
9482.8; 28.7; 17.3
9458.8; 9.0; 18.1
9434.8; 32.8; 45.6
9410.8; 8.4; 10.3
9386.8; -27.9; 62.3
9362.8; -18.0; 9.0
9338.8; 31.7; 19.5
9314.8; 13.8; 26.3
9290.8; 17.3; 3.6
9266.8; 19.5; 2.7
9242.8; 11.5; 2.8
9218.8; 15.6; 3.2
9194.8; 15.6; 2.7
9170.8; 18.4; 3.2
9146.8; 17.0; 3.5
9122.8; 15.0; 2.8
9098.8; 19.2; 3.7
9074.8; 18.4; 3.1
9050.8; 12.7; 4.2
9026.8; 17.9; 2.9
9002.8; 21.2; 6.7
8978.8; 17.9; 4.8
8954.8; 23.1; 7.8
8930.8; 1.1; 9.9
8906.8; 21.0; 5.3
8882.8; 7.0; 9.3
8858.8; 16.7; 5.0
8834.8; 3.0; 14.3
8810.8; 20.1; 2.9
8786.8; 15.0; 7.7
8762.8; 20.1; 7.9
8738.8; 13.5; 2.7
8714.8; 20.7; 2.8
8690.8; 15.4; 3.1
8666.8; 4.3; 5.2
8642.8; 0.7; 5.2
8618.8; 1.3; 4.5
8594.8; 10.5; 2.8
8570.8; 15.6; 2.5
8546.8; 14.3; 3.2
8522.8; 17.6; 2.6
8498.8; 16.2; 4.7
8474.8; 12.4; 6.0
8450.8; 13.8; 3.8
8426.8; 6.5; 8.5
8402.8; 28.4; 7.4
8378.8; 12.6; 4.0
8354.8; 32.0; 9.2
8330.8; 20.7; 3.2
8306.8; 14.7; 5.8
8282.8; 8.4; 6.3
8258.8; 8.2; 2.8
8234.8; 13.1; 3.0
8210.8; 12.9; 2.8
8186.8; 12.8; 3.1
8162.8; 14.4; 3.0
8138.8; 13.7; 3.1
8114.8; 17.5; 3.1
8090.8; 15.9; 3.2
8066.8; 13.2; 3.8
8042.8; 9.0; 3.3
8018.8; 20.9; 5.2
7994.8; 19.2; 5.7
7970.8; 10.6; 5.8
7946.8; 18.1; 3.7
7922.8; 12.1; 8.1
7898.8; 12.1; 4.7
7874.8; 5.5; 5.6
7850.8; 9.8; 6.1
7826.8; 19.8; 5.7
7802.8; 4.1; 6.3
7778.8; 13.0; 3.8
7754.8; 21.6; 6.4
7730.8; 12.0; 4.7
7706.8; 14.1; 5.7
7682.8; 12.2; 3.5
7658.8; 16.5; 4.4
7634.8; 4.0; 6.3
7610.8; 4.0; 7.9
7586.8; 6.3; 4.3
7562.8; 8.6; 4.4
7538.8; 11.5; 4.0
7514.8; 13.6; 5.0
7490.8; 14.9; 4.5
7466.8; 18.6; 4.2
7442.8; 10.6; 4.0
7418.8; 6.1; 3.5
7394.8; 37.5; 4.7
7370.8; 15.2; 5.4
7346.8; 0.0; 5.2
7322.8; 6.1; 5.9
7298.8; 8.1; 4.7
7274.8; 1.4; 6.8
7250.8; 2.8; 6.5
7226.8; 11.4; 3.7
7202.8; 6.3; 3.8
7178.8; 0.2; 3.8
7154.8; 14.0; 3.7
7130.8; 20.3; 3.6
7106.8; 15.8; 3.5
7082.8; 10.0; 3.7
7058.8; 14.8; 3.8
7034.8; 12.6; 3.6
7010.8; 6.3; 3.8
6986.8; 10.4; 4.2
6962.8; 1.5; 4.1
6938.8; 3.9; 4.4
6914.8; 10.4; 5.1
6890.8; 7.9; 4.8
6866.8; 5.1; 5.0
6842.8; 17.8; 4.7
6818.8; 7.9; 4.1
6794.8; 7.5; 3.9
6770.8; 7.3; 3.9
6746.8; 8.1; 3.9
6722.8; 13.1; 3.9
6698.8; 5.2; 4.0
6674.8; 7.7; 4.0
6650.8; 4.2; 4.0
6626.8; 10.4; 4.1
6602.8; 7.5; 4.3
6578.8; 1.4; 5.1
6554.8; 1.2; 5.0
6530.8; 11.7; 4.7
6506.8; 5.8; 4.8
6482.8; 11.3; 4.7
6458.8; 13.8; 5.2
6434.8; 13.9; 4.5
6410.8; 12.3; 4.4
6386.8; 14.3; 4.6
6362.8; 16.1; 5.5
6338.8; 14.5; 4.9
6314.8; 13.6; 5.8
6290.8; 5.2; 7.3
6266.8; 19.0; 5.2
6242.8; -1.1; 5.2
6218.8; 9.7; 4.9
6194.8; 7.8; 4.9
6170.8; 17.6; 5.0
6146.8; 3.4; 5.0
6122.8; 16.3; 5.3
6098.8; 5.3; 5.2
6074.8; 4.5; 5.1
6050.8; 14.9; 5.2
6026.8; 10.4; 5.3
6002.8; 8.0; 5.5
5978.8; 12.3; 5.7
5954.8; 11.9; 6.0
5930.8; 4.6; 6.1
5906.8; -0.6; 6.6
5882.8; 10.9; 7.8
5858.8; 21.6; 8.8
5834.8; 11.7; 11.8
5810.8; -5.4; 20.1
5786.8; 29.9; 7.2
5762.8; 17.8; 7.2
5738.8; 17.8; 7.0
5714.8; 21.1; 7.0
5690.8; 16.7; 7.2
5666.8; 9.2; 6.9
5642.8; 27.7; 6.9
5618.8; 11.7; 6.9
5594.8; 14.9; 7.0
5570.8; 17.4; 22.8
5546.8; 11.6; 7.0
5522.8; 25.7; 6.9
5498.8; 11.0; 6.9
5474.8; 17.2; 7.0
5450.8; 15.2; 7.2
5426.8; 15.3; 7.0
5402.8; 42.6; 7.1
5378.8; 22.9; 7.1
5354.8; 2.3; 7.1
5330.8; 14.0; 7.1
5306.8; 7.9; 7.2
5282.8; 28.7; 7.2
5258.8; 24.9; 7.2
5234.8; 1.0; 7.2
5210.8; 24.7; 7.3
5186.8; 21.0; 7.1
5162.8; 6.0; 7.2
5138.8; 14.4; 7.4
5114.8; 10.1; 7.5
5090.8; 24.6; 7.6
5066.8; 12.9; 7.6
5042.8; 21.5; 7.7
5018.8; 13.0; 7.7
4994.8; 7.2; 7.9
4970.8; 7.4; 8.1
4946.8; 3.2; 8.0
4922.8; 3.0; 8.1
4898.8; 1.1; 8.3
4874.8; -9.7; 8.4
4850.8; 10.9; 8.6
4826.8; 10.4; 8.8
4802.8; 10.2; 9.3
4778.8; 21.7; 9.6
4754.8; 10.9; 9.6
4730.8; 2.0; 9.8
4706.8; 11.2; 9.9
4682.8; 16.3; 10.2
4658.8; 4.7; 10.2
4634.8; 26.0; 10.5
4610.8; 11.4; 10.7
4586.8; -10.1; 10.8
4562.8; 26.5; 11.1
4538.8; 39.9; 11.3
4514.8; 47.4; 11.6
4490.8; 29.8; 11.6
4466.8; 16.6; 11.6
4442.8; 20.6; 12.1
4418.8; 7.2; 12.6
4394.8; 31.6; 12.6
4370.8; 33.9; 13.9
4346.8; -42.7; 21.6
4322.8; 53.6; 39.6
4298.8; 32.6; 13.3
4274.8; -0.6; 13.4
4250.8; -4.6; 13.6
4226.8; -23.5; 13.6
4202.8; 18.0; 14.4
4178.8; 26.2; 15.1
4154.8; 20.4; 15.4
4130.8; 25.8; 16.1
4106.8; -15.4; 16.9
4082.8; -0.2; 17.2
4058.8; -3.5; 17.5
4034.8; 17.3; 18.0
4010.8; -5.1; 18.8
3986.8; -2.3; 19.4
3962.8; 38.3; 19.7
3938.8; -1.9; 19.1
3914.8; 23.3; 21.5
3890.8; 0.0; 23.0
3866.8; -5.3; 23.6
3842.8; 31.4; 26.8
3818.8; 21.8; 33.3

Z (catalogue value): 0.984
